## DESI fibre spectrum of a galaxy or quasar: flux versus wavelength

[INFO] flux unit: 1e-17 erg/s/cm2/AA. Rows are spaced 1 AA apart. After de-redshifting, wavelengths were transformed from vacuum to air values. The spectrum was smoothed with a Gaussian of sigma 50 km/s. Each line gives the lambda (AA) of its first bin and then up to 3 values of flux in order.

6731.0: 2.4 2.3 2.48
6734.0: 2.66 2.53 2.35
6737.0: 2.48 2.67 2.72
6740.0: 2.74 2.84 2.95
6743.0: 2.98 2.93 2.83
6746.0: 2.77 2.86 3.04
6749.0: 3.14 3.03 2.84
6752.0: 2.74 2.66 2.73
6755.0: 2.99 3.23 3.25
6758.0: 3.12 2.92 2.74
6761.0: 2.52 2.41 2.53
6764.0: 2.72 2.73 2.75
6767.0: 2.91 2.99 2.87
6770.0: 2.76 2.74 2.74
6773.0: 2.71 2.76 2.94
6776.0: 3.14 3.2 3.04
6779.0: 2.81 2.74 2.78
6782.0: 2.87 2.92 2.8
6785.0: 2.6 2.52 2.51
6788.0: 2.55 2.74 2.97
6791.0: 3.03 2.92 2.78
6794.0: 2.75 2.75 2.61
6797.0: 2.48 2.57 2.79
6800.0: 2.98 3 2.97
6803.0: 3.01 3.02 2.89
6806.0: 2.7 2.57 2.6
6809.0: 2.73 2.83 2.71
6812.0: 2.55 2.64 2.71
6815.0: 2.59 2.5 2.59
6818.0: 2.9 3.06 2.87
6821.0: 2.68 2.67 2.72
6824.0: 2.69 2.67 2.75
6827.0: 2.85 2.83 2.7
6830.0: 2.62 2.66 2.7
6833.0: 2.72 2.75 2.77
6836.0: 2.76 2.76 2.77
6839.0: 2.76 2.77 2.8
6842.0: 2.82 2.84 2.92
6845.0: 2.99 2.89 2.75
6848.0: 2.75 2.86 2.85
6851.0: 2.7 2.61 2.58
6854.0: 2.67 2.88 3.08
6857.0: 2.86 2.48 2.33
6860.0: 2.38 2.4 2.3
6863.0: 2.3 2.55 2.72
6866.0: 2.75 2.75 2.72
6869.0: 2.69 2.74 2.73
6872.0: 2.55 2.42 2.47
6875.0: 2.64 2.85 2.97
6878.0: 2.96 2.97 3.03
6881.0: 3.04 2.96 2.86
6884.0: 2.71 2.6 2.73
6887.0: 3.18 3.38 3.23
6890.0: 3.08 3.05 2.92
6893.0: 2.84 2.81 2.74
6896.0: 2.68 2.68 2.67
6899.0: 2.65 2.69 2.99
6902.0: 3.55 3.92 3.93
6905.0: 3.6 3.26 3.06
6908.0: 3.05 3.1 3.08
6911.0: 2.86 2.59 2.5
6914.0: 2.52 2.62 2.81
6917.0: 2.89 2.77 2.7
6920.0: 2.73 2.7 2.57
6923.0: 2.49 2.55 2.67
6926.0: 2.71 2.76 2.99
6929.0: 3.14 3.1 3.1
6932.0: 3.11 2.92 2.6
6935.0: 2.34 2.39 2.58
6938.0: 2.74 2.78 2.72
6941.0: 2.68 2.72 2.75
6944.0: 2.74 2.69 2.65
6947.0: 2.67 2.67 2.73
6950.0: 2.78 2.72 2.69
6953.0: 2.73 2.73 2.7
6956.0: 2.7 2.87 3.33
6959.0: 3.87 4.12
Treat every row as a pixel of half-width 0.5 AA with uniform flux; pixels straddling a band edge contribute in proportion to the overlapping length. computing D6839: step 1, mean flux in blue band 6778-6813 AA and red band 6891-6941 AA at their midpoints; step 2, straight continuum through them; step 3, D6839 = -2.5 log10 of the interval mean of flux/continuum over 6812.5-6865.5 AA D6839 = 0.035 mag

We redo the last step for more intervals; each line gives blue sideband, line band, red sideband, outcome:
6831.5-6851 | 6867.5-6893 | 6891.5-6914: 0.03 mag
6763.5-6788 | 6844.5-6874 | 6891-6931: 0.08 mag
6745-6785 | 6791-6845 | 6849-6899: 0.02 mag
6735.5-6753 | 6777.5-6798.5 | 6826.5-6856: 0.02 mag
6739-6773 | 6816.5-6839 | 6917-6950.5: 0.02 mag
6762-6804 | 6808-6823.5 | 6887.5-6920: 0.05 mag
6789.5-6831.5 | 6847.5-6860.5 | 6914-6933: 0.03 mag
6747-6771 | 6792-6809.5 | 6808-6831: -0.01 mag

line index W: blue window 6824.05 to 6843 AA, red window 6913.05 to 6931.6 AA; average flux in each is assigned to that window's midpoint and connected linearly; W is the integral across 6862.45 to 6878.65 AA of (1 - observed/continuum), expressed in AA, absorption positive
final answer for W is 0.5 AA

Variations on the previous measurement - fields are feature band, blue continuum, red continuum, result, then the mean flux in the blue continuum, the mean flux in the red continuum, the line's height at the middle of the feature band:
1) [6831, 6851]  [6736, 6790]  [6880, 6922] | 0.6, 2.82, 2.94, 2.89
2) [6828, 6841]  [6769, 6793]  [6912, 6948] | 0.2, 2.82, 2.72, 2.78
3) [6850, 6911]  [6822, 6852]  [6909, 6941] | -2.1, 2.77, 2.75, 2.76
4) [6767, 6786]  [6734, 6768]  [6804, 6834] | -0.5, 2.81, 2.72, 2.77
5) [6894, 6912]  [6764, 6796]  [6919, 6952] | -2.1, 2.81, 2.73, 2.75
